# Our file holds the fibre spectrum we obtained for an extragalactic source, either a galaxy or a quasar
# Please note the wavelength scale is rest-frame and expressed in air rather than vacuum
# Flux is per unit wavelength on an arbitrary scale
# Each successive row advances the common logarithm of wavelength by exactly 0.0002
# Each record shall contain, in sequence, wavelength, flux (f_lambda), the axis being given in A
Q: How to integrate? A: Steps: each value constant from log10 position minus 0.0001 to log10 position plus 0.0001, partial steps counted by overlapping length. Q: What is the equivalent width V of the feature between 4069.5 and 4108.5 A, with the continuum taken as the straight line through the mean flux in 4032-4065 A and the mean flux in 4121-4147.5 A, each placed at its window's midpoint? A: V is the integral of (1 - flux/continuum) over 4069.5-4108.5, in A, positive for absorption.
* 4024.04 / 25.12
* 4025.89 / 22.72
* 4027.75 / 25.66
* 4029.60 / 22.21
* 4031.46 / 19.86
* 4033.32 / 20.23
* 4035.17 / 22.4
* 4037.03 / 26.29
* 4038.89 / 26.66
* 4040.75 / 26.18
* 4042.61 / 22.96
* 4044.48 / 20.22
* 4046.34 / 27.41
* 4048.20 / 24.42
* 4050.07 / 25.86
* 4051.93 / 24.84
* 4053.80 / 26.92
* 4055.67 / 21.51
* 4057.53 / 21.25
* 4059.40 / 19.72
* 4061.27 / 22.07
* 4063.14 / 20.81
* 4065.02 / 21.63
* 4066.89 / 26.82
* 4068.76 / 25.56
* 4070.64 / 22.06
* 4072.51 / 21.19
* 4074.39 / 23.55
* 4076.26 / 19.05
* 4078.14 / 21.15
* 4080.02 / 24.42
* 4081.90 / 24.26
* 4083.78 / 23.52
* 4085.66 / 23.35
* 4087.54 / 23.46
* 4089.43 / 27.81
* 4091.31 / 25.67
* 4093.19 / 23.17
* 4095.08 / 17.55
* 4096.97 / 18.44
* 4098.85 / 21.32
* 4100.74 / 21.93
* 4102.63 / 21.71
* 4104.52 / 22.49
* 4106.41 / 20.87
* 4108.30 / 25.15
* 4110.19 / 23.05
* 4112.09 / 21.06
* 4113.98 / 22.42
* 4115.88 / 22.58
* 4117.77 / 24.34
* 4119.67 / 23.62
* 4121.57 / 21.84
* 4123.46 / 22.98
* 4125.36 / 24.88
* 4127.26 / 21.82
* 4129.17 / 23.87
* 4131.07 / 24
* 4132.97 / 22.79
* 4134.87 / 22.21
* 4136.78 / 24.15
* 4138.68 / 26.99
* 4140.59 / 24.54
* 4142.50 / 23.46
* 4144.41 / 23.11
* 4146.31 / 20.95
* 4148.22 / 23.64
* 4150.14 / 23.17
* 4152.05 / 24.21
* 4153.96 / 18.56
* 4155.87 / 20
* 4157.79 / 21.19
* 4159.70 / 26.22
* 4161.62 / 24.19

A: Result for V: 1.63 A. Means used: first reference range 23.4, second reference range 23.4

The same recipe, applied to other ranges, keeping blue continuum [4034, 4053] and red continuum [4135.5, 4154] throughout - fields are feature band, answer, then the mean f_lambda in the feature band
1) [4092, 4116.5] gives 2.31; 21.7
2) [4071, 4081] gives 0.99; 21.9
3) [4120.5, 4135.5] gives 0.39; 23.1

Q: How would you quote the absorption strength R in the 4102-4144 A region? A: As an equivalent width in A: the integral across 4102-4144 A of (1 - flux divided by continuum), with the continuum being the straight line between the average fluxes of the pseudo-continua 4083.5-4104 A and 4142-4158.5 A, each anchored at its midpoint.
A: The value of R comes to -1.9 A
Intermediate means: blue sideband 22.5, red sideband 22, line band 23.2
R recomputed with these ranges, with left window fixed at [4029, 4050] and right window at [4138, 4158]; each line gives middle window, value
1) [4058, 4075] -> 0.62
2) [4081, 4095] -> -0.49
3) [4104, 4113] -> 0.20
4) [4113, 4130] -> -0.16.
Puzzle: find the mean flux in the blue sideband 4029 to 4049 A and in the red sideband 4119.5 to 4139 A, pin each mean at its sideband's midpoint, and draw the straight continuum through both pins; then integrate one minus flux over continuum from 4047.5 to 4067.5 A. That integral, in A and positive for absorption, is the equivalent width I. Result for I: 0.3 A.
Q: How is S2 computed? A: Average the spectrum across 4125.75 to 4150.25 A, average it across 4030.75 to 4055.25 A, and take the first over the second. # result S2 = 0.97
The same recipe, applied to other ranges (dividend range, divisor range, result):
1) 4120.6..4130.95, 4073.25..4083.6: 1.03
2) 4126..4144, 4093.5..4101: 1.19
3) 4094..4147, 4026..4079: 0.98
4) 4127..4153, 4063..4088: 1.02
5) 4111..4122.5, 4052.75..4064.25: 1.03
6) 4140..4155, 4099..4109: 1.02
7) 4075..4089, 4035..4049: 0.93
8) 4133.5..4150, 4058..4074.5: 1.05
